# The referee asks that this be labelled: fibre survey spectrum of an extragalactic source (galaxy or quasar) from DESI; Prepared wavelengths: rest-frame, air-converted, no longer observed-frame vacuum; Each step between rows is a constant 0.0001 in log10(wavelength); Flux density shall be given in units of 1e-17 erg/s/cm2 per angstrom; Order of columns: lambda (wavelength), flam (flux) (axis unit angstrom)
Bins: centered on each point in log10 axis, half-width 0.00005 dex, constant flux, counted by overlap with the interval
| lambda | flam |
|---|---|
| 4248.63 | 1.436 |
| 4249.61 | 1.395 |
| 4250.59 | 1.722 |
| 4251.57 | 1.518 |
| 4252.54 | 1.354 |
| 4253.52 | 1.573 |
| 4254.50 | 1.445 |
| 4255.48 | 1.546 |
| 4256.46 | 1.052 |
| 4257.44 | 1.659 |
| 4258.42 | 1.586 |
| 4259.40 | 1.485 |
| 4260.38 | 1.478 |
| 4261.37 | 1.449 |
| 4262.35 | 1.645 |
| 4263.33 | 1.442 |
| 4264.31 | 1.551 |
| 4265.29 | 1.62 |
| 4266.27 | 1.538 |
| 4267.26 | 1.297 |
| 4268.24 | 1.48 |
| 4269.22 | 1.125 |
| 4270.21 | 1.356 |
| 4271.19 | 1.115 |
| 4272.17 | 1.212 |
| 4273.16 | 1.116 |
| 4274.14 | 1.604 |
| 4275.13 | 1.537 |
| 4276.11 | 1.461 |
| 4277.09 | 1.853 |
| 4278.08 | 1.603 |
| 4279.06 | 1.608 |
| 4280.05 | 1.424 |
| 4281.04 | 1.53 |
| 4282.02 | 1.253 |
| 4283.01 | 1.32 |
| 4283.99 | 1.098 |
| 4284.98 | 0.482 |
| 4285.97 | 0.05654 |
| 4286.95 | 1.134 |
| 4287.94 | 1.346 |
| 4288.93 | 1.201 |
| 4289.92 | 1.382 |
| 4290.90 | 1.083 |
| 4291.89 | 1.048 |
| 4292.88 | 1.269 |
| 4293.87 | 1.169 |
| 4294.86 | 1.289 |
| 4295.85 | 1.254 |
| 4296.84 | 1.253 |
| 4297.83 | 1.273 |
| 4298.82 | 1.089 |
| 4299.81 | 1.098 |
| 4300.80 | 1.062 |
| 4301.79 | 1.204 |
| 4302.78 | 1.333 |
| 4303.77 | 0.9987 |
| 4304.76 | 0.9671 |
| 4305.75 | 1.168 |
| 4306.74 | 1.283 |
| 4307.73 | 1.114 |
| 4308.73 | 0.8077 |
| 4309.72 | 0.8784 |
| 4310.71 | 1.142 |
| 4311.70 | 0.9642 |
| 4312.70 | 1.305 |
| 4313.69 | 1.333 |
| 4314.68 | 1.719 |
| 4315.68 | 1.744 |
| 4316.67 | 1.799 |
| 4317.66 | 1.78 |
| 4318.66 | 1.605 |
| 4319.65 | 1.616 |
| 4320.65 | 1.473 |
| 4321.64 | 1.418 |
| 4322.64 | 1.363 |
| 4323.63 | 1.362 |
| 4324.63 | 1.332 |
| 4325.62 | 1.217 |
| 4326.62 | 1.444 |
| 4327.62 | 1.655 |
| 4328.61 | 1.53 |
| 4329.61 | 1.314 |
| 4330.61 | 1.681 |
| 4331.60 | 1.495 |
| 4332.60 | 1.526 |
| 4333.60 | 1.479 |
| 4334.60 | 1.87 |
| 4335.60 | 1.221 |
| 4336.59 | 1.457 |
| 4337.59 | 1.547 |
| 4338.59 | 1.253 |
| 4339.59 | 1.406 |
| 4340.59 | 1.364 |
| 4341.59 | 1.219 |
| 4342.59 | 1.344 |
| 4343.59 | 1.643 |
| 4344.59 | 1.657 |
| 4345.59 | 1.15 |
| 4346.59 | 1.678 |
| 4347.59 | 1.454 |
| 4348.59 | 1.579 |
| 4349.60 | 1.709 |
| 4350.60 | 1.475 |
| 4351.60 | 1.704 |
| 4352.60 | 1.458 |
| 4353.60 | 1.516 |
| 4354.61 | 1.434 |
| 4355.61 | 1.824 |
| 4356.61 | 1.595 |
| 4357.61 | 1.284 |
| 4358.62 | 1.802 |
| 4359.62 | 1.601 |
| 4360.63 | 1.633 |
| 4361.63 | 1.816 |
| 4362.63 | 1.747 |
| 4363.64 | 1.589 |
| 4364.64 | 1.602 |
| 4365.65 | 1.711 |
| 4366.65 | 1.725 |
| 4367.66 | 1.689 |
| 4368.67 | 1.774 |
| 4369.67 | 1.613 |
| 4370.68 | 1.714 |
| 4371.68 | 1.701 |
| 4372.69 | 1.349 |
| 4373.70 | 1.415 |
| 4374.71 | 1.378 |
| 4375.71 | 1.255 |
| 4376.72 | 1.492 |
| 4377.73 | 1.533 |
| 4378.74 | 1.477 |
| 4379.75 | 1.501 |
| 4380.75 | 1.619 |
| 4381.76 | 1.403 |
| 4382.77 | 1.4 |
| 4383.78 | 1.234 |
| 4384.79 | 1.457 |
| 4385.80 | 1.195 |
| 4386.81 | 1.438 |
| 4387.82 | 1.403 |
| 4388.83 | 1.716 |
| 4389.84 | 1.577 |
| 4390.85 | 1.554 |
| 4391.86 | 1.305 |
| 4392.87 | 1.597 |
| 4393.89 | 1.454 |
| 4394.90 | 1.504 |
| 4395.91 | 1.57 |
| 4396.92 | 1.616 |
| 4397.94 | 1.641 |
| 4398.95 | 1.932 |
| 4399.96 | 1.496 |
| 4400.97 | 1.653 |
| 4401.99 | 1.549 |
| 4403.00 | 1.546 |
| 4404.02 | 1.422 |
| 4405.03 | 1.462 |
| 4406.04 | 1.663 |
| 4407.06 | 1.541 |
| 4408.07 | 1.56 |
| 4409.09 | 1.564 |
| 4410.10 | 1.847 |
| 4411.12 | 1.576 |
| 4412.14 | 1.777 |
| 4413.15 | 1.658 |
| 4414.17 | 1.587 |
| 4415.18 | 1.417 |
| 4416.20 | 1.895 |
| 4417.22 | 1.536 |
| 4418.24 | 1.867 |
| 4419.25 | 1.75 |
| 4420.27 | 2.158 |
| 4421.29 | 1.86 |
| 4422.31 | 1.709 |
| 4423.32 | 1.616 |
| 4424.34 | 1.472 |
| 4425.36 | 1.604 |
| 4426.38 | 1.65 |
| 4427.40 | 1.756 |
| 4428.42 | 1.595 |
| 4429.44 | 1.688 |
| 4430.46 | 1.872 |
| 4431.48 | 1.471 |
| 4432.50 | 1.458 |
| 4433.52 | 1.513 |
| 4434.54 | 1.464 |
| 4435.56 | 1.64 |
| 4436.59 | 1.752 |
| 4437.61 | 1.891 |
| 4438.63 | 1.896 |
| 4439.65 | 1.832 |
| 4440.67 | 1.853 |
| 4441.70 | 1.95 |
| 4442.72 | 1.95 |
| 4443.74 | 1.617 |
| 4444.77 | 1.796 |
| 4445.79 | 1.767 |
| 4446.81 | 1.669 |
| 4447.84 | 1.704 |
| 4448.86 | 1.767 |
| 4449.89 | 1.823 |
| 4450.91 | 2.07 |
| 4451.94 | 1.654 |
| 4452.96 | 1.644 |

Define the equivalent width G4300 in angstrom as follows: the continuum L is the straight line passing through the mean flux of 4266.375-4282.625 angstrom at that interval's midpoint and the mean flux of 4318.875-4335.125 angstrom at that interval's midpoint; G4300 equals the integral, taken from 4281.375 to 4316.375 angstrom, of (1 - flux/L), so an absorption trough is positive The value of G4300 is 7.2 angstrom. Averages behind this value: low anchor 1.41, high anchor 1.49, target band 1.15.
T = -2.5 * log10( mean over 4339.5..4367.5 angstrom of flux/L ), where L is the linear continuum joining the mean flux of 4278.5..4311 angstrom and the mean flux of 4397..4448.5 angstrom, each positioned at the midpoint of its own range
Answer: -0.13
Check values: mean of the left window 1.14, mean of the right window 1.68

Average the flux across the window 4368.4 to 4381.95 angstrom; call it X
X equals 1.51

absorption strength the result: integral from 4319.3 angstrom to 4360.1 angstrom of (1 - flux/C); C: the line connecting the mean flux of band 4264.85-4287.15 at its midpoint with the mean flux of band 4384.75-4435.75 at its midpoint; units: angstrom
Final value -1.3 angstrom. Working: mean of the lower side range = 1.3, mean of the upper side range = 1.61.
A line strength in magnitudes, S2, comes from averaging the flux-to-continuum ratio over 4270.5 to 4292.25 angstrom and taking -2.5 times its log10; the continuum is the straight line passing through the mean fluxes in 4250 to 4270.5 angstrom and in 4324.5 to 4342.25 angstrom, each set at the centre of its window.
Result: 0.172 mag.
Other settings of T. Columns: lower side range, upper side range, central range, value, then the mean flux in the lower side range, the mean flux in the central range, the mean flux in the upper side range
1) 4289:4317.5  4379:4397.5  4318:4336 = -0.148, 1.22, 1.48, 1.48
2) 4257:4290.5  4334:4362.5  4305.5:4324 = 0.066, 1.35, 1.36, 1.53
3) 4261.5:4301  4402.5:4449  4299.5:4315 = 0.187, 1.28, 1.14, 1.69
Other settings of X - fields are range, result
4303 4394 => 1.47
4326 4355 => 1.49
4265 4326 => 1.28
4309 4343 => 1.43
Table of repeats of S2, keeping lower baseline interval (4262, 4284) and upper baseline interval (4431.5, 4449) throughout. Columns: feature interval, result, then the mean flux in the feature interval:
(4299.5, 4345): 0.11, 1.37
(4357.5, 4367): -0.05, 1.66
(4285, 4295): 0.35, 1.06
